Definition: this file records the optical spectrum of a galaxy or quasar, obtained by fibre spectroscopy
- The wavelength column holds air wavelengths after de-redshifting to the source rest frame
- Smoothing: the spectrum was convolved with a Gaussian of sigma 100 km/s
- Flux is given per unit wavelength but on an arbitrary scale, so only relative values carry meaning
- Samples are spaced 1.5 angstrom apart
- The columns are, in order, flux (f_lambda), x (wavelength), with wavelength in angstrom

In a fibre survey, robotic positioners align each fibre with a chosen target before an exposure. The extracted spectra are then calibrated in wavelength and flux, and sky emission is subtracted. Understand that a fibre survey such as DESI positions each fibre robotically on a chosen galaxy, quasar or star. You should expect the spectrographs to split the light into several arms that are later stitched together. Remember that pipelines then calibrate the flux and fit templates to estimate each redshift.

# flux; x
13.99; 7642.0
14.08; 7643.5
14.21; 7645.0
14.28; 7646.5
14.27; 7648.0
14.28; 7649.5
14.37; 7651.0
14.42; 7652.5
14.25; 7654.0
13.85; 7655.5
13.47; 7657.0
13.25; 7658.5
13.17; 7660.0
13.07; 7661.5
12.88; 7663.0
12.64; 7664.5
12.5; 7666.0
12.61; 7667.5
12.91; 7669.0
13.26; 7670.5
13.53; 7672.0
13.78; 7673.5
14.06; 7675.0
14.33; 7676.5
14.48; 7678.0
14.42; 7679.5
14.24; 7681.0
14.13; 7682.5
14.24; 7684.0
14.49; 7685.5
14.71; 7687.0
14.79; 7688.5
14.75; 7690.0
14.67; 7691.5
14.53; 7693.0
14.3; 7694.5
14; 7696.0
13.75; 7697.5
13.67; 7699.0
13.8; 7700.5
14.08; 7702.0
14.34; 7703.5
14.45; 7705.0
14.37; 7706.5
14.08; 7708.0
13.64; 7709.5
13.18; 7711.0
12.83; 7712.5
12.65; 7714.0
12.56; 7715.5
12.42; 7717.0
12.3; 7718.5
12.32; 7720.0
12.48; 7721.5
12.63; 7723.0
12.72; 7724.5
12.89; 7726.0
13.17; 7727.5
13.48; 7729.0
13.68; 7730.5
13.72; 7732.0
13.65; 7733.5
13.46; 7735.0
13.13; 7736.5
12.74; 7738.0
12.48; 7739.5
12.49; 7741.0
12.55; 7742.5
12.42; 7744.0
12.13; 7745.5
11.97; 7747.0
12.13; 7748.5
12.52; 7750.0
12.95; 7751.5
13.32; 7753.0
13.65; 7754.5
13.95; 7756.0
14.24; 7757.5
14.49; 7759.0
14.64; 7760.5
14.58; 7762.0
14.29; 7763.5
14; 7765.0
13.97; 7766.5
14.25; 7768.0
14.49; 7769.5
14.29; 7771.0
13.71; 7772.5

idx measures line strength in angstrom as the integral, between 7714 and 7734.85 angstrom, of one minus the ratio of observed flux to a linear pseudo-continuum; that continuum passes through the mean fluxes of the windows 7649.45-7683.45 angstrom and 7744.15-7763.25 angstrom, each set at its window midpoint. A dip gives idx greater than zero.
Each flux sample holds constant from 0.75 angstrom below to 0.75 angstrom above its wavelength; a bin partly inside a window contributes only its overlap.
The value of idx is 0.8 angstrom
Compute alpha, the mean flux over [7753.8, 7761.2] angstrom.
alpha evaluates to 14.2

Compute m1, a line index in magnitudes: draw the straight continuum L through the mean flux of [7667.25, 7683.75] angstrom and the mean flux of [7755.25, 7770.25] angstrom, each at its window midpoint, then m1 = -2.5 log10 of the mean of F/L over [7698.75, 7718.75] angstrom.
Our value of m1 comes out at 0.042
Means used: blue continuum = 13.8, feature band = 13.5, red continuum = 14.3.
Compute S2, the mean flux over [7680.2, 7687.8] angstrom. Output 14.4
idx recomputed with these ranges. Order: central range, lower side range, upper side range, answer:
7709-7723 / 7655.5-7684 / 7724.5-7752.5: 0.42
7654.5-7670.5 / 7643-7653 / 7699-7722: 1.13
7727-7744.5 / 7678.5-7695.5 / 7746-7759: 0.52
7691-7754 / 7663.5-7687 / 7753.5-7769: 3.52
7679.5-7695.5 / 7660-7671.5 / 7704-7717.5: -1.65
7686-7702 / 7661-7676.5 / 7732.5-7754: -1.55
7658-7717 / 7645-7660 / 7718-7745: -1.06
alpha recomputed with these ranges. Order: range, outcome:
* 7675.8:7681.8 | 14.4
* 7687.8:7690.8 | 14.8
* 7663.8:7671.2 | 12.8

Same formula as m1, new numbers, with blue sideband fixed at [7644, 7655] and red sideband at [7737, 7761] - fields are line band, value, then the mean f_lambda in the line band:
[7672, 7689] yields -0.03 mag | 14.3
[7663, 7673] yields 0.09 mag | 12.9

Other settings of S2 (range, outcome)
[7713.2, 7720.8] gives 12.5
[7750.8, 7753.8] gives 13.1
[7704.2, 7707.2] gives 14.4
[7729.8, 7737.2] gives 13.5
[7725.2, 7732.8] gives 13.4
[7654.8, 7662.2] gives 13.4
